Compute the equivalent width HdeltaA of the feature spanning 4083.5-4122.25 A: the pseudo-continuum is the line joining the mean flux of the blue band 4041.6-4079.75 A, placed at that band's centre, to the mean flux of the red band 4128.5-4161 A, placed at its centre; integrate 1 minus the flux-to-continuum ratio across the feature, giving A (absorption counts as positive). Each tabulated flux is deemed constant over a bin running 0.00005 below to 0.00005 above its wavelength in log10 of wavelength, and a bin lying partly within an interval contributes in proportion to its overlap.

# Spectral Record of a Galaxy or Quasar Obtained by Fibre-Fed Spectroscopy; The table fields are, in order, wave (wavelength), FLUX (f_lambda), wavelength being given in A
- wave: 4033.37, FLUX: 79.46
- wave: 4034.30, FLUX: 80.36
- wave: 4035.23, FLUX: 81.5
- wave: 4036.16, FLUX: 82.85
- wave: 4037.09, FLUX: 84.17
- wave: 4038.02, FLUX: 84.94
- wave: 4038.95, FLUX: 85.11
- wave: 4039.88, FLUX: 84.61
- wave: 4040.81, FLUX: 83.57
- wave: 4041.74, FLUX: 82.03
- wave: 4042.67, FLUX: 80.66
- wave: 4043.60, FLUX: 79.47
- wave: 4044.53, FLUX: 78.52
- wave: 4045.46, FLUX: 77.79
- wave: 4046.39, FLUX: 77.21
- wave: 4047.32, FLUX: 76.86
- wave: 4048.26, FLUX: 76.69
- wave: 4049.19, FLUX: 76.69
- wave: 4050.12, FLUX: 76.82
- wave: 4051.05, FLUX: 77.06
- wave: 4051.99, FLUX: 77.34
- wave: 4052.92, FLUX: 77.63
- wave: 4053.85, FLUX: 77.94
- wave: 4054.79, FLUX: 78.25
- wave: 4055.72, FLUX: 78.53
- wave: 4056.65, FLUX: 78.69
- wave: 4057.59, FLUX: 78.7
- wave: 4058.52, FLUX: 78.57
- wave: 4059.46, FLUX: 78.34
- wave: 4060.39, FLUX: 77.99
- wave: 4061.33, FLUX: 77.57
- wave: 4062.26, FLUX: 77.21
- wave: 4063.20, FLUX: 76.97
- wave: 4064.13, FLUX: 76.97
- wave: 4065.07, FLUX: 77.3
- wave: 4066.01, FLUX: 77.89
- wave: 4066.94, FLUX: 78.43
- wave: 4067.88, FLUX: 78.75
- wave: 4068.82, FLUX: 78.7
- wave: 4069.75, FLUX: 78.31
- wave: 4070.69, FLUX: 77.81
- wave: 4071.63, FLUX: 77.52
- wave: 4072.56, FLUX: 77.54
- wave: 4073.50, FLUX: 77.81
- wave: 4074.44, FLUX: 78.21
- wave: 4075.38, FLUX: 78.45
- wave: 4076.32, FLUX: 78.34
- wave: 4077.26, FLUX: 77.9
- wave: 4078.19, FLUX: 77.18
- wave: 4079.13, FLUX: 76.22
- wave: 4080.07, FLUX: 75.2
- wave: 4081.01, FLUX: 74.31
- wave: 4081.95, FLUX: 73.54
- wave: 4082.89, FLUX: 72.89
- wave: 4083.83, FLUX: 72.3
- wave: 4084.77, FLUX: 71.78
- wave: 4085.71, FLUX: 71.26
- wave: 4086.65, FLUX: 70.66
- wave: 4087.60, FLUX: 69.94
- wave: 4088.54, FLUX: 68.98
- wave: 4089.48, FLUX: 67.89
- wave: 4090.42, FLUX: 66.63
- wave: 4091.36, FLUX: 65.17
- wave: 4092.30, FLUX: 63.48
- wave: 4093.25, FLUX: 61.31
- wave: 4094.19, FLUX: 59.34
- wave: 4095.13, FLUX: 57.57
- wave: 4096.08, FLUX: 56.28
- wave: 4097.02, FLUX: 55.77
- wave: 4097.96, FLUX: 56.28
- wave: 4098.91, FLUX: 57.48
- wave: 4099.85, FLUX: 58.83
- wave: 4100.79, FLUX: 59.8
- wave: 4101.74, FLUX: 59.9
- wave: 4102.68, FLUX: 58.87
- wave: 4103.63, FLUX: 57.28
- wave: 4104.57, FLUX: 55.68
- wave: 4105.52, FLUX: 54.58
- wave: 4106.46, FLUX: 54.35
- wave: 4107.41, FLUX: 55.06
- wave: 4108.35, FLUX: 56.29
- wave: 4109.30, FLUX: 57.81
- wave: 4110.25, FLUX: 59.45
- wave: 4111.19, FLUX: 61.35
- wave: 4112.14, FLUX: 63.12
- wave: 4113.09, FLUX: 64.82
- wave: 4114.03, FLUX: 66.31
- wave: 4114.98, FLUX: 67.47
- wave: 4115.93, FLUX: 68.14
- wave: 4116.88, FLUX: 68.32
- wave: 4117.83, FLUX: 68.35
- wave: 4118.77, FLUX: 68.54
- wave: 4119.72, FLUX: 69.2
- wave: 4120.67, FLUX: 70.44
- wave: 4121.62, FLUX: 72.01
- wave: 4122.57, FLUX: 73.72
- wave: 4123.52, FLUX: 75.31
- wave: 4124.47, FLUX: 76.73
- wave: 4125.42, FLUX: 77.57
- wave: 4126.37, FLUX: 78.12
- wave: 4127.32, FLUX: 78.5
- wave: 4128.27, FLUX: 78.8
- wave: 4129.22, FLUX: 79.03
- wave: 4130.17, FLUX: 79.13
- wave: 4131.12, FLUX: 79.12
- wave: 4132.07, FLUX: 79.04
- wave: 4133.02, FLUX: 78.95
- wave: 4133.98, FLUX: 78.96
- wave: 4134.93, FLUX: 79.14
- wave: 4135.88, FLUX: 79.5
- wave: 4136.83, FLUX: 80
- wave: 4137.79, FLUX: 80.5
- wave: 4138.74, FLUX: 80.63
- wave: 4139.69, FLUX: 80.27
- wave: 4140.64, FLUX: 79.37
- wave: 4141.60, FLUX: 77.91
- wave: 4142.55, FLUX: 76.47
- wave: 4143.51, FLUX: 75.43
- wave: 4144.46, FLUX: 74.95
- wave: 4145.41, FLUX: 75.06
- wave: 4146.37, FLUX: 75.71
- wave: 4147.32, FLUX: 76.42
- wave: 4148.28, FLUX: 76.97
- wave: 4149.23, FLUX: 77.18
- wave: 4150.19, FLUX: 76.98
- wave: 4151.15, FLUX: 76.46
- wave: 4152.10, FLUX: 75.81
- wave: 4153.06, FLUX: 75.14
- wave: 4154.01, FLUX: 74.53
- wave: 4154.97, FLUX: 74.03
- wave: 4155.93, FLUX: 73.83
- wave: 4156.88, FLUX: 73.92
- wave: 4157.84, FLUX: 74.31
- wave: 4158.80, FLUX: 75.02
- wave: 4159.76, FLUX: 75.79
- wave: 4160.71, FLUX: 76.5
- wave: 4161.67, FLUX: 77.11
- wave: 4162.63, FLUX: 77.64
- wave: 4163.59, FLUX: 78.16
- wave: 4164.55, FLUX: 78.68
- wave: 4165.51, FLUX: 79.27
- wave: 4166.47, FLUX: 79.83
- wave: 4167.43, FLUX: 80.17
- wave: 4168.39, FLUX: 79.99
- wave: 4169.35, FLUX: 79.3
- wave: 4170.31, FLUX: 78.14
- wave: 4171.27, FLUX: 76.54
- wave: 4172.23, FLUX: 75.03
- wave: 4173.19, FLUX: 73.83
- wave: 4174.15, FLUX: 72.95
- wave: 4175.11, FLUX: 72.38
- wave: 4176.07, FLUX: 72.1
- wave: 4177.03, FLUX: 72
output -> 7.2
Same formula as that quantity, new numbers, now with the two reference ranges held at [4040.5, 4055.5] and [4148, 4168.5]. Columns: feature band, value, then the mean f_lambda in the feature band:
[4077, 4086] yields 0.4 A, 74.3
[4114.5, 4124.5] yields 0.9 A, 70.4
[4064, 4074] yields 0.0 A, 77.9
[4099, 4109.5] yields 2.8 A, 57.2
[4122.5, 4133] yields -0.1 A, 78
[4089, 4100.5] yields 2.5 A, 60.5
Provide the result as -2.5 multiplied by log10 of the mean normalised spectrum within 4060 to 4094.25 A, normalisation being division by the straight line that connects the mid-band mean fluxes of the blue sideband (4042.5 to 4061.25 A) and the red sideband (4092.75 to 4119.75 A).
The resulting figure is -0.064 mag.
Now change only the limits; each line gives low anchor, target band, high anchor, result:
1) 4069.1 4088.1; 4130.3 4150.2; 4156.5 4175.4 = -0.024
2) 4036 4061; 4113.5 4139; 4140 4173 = 0.032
